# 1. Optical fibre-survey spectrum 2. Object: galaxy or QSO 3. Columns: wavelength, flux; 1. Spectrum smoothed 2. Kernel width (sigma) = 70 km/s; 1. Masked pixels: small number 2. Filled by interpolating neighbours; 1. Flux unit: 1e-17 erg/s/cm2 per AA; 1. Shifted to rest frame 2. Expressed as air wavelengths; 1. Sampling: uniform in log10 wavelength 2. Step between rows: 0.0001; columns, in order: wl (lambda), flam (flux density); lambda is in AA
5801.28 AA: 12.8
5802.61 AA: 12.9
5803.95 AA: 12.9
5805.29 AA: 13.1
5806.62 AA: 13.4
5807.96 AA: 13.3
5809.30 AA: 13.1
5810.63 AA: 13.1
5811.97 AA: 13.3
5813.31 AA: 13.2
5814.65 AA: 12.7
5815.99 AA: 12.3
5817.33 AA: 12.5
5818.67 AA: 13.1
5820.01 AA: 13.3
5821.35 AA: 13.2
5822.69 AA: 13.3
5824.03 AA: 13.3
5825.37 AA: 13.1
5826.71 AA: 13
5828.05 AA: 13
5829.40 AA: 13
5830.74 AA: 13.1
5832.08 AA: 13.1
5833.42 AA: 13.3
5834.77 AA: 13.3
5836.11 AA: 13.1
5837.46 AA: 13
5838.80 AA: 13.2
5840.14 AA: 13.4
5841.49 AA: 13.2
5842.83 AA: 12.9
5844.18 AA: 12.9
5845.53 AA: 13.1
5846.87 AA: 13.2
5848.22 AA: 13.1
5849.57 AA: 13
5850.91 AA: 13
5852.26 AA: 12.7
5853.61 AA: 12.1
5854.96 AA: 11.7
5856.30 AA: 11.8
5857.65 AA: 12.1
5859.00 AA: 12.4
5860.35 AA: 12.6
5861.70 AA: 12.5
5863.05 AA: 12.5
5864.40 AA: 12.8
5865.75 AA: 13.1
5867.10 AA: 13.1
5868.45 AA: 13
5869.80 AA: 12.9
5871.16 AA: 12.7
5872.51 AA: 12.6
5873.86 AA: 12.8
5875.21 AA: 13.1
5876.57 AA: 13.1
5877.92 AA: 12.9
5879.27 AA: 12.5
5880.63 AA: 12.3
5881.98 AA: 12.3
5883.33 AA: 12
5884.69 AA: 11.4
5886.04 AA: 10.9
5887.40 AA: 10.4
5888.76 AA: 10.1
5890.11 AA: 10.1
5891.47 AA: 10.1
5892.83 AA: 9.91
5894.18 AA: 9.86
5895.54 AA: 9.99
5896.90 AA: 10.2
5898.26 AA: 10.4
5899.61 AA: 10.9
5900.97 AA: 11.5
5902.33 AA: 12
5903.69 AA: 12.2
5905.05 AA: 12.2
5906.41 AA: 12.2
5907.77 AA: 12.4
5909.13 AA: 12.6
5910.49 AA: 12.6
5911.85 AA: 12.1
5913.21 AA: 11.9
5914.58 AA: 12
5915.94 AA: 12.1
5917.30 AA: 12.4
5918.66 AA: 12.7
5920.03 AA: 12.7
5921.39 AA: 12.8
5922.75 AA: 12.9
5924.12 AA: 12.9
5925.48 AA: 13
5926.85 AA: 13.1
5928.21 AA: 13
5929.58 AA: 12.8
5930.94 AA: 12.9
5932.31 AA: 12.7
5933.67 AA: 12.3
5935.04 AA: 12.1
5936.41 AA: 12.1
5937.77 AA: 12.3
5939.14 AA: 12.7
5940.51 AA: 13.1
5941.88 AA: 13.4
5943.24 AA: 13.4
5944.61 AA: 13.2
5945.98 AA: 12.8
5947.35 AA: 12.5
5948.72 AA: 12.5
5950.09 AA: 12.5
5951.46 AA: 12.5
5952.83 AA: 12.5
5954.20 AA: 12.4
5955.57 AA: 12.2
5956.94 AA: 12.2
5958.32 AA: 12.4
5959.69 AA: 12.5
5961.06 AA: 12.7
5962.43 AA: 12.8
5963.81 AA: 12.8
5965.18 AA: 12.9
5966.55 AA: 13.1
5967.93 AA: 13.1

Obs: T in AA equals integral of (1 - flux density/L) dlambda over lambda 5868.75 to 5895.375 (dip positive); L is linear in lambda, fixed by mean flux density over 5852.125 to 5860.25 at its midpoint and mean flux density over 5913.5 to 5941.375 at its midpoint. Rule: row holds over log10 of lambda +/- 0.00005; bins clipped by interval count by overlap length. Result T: 1.4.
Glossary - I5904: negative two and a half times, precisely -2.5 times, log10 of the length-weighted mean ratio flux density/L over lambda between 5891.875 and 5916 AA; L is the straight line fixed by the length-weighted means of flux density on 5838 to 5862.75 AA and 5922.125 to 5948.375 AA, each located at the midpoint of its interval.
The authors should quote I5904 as 0.12 mag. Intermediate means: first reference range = 12.7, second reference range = 12.8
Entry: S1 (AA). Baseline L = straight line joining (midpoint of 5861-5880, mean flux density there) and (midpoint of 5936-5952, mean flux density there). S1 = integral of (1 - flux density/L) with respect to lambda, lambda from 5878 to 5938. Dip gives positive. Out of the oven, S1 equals 4.34 AA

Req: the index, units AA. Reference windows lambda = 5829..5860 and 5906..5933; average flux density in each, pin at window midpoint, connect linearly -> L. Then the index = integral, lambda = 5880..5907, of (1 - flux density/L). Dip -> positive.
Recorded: 3.5 AA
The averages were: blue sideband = 12.9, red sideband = 12.6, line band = 11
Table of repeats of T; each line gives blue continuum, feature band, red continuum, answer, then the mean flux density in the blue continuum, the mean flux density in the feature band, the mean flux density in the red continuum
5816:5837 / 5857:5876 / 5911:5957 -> 0.26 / 13.1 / 12.7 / 12.6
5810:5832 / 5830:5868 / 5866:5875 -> 0.33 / 13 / 12.8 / 12.9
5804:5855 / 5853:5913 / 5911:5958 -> 4.37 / 13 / 11.9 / 12.6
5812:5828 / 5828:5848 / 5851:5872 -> -0.49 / 13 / 13.1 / 12.5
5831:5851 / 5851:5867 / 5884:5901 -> -0.36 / 13.1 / 12.4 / 10.4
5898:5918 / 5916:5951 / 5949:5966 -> -1.31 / 12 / 12.7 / 12.5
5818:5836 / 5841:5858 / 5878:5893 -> -0.37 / 13.2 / 12.7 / 11.2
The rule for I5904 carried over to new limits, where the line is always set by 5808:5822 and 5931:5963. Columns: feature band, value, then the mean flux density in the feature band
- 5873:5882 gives 0.01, 12.7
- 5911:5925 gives 0.02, 12.5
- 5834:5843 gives -0.02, 13.2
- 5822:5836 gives -0.02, 13.2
